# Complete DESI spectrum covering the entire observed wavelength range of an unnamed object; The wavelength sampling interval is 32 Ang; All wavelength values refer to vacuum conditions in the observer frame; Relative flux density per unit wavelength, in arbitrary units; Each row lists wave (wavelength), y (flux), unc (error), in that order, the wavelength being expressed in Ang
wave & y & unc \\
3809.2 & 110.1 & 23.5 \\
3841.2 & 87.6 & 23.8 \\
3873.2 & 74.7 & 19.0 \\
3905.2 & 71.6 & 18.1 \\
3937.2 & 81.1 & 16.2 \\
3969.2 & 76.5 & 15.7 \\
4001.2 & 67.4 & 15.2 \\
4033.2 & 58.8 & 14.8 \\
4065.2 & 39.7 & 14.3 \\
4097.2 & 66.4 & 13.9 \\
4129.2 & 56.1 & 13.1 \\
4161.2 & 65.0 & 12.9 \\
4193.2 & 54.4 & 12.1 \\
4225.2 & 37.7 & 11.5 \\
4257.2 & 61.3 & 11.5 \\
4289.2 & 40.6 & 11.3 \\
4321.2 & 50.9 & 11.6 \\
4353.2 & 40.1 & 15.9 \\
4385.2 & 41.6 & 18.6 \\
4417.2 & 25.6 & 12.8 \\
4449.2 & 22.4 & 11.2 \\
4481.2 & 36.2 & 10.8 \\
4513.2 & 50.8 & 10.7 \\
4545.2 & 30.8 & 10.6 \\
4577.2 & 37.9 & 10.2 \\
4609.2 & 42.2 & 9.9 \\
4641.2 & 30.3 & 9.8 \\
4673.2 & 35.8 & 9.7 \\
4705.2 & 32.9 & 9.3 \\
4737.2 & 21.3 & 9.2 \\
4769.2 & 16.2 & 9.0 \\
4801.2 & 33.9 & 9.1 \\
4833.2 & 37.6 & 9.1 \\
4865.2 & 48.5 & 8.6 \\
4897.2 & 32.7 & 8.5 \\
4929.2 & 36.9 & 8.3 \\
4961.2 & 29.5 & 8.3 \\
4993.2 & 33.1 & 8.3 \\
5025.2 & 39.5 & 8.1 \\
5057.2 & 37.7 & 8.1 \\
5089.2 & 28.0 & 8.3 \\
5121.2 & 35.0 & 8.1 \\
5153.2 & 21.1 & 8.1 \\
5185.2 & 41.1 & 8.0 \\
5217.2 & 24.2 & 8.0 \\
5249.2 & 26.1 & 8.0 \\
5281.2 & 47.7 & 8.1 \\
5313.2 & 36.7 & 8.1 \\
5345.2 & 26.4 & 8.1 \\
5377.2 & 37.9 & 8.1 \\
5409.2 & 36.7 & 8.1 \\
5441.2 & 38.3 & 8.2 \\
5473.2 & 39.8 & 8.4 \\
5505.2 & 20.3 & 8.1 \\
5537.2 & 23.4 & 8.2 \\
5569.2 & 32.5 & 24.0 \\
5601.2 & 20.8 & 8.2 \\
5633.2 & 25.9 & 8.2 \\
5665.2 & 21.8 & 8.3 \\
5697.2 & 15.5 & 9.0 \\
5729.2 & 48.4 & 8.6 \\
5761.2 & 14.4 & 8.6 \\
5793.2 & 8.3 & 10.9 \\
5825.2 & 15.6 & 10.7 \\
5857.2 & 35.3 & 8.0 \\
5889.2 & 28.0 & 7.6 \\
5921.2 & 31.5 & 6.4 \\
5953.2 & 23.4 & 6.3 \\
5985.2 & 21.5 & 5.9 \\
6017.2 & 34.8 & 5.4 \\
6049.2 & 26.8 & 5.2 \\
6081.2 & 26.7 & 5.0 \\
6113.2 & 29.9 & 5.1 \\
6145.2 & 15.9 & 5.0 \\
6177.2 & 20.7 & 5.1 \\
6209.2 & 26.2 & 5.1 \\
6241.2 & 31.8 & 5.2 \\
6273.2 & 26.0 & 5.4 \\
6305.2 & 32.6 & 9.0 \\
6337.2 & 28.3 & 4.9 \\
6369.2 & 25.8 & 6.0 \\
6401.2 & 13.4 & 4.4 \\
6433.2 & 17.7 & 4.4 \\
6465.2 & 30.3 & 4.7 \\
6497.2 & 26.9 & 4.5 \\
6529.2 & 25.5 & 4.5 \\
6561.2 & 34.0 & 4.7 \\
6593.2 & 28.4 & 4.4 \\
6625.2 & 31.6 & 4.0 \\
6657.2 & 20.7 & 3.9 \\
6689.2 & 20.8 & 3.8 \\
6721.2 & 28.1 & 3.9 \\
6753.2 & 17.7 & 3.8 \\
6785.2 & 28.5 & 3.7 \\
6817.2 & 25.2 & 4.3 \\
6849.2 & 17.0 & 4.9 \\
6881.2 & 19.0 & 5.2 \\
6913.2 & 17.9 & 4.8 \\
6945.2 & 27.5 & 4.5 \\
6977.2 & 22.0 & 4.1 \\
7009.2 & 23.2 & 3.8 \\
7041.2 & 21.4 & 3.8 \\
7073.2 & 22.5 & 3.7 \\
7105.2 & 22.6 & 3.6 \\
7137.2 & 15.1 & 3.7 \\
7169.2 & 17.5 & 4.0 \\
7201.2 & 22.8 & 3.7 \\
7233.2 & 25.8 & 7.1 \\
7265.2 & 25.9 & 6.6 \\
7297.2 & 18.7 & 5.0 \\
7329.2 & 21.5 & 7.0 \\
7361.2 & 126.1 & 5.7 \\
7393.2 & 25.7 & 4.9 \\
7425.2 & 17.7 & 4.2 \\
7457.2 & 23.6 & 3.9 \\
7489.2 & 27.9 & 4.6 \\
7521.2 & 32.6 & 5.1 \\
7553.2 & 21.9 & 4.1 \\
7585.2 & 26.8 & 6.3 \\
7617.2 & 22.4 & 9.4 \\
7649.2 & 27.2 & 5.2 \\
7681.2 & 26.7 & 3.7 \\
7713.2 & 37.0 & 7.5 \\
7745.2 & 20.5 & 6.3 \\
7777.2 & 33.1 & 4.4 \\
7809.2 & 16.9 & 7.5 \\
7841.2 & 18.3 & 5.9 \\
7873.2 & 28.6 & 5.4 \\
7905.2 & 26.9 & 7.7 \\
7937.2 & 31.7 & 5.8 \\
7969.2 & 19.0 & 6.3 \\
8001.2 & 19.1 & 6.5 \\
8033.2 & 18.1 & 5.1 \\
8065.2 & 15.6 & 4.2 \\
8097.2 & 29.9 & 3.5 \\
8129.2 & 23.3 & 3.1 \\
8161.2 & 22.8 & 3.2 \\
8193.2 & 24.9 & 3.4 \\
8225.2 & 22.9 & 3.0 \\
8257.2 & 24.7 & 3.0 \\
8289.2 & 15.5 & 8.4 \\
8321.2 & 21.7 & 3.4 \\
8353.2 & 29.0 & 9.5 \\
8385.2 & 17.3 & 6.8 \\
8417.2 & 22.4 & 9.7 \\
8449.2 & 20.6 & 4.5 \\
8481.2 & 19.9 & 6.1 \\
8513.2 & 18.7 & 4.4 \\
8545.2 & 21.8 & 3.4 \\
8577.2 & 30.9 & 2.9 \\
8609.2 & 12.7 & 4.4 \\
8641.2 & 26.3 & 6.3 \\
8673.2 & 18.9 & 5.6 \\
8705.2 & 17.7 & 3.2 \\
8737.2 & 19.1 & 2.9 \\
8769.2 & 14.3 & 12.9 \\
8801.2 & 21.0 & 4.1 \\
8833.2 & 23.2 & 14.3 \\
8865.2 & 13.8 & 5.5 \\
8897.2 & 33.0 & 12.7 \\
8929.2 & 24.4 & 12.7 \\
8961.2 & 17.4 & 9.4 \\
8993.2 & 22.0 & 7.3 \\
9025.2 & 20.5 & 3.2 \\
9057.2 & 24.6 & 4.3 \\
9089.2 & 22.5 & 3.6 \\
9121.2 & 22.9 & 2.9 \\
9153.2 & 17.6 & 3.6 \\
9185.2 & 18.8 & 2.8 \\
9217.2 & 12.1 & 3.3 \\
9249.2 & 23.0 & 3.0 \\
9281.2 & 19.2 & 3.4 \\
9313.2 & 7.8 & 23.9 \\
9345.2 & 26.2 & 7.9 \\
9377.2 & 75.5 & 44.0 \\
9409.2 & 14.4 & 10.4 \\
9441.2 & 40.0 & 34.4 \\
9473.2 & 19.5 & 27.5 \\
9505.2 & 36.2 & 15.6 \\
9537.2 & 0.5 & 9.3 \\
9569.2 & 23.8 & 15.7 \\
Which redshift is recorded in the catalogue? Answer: 0.97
